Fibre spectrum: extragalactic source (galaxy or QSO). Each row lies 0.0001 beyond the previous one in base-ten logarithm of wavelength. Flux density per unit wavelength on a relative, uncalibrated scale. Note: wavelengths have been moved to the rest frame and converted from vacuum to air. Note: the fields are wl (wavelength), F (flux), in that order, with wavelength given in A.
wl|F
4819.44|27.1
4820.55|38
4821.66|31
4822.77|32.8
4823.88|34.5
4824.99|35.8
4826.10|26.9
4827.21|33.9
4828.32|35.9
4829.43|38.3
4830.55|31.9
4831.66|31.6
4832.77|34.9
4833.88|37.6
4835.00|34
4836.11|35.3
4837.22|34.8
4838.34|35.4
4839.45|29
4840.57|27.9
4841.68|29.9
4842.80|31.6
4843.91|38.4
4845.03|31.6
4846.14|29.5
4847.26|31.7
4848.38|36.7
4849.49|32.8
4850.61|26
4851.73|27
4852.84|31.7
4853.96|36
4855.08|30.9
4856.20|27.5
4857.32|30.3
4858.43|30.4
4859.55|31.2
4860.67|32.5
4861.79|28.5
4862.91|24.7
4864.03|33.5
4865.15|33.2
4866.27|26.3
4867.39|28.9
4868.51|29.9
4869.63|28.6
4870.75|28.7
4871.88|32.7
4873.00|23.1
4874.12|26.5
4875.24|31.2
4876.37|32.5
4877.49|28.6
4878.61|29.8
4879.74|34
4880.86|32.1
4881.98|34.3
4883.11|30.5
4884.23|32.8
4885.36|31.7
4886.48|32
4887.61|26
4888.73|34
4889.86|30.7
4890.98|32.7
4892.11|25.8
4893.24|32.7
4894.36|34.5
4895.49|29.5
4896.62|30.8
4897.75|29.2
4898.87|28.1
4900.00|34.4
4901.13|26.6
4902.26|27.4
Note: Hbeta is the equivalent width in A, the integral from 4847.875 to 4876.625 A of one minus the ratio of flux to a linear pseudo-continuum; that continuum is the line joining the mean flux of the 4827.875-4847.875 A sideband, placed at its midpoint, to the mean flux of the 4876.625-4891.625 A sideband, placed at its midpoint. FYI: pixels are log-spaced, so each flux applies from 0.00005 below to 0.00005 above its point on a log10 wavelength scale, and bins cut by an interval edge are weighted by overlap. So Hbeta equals 2.1 A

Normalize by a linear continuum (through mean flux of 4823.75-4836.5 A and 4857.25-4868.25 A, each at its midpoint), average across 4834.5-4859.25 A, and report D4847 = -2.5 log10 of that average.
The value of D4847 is 0.01 mag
